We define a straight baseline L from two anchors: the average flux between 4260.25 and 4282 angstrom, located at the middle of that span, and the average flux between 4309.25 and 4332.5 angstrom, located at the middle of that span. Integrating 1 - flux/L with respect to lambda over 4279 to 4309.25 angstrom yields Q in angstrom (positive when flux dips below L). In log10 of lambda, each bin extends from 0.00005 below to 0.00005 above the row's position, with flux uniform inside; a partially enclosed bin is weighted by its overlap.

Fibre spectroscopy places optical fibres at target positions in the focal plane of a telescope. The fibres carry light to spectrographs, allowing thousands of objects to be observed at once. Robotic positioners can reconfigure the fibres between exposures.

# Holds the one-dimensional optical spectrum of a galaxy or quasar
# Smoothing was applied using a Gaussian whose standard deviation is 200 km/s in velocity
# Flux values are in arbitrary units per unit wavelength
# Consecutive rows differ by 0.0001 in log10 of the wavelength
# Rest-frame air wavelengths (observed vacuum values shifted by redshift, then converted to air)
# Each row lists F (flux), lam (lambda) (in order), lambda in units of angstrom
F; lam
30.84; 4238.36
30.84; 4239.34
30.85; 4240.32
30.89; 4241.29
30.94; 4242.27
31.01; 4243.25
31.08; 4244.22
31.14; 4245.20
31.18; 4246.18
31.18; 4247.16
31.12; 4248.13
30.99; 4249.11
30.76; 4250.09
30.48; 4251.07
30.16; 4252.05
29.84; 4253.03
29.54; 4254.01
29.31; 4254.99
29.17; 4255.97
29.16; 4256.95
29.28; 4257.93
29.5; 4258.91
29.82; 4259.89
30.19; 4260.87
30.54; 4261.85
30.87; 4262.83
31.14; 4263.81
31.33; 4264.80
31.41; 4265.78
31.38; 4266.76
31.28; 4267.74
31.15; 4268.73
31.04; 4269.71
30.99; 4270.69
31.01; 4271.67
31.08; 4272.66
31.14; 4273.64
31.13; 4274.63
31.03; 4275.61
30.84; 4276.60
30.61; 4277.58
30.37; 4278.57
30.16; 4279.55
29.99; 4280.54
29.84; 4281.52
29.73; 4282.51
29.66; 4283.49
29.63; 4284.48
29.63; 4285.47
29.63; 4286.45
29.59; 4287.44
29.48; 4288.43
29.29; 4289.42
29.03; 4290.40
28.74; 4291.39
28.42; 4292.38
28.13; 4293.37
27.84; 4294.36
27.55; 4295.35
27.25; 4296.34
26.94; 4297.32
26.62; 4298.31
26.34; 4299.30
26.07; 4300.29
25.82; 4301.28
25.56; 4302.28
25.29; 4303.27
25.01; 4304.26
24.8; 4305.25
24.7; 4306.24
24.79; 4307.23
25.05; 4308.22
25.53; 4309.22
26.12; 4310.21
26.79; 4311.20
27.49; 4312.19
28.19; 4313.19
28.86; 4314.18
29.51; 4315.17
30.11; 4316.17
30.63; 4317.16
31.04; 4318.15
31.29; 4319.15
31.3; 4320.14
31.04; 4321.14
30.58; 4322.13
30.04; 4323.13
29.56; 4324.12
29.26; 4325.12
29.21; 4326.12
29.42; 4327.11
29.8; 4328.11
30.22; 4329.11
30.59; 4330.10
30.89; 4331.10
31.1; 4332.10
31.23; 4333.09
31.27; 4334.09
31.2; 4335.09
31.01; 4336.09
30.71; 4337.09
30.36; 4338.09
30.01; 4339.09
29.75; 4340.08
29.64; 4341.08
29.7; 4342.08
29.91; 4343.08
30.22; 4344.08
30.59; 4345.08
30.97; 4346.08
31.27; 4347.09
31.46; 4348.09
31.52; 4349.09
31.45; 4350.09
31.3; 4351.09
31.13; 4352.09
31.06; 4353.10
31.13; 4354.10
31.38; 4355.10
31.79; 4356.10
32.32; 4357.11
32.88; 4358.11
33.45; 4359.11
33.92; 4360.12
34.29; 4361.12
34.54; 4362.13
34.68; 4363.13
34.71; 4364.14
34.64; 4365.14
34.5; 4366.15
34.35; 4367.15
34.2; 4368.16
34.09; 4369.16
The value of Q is 2.6 angstrom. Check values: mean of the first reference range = 30.8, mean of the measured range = 27.7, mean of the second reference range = 29.6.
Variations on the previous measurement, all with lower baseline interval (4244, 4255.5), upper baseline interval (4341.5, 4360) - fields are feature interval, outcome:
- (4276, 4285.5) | 0.22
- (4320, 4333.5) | 0.38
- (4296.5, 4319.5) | 2.94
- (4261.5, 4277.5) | -0.20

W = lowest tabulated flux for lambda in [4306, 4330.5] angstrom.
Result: 24.7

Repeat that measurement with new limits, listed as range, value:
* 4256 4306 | 24.8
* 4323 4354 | 29.21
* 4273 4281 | 29.99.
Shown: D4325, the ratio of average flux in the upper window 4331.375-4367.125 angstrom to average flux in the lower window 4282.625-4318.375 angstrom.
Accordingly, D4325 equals 1.1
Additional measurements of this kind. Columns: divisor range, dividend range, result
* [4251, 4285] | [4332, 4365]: 1.04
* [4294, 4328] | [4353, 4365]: 1.19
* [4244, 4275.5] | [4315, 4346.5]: 0.99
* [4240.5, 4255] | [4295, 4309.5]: 0.84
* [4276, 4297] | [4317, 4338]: 1.04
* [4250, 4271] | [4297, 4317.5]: 0.88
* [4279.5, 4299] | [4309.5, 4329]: 1.02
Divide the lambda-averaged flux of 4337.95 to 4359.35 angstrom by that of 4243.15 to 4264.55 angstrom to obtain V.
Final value 1.02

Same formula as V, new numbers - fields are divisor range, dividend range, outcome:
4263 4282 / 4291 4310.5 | 0.85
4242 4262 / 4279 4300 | 0.95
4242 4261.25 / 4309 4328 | 0.97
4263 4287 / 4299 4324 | 0.90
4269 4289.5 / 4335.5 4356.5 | 1.02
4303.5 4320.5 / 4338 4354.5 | 1.11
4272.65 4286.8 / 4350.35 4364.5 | 1.08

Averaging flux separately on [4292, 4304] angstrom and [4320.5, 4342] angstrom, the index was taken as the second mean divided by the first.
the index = 1.13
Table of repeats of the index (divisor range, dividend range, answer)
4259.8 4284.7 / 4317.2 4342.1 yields 0.99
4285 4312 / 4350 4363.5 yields 1.20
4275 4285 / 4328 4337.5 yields 1.02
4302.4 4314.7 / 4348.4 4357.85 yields 1.21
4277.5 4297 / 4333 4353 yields 1.05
